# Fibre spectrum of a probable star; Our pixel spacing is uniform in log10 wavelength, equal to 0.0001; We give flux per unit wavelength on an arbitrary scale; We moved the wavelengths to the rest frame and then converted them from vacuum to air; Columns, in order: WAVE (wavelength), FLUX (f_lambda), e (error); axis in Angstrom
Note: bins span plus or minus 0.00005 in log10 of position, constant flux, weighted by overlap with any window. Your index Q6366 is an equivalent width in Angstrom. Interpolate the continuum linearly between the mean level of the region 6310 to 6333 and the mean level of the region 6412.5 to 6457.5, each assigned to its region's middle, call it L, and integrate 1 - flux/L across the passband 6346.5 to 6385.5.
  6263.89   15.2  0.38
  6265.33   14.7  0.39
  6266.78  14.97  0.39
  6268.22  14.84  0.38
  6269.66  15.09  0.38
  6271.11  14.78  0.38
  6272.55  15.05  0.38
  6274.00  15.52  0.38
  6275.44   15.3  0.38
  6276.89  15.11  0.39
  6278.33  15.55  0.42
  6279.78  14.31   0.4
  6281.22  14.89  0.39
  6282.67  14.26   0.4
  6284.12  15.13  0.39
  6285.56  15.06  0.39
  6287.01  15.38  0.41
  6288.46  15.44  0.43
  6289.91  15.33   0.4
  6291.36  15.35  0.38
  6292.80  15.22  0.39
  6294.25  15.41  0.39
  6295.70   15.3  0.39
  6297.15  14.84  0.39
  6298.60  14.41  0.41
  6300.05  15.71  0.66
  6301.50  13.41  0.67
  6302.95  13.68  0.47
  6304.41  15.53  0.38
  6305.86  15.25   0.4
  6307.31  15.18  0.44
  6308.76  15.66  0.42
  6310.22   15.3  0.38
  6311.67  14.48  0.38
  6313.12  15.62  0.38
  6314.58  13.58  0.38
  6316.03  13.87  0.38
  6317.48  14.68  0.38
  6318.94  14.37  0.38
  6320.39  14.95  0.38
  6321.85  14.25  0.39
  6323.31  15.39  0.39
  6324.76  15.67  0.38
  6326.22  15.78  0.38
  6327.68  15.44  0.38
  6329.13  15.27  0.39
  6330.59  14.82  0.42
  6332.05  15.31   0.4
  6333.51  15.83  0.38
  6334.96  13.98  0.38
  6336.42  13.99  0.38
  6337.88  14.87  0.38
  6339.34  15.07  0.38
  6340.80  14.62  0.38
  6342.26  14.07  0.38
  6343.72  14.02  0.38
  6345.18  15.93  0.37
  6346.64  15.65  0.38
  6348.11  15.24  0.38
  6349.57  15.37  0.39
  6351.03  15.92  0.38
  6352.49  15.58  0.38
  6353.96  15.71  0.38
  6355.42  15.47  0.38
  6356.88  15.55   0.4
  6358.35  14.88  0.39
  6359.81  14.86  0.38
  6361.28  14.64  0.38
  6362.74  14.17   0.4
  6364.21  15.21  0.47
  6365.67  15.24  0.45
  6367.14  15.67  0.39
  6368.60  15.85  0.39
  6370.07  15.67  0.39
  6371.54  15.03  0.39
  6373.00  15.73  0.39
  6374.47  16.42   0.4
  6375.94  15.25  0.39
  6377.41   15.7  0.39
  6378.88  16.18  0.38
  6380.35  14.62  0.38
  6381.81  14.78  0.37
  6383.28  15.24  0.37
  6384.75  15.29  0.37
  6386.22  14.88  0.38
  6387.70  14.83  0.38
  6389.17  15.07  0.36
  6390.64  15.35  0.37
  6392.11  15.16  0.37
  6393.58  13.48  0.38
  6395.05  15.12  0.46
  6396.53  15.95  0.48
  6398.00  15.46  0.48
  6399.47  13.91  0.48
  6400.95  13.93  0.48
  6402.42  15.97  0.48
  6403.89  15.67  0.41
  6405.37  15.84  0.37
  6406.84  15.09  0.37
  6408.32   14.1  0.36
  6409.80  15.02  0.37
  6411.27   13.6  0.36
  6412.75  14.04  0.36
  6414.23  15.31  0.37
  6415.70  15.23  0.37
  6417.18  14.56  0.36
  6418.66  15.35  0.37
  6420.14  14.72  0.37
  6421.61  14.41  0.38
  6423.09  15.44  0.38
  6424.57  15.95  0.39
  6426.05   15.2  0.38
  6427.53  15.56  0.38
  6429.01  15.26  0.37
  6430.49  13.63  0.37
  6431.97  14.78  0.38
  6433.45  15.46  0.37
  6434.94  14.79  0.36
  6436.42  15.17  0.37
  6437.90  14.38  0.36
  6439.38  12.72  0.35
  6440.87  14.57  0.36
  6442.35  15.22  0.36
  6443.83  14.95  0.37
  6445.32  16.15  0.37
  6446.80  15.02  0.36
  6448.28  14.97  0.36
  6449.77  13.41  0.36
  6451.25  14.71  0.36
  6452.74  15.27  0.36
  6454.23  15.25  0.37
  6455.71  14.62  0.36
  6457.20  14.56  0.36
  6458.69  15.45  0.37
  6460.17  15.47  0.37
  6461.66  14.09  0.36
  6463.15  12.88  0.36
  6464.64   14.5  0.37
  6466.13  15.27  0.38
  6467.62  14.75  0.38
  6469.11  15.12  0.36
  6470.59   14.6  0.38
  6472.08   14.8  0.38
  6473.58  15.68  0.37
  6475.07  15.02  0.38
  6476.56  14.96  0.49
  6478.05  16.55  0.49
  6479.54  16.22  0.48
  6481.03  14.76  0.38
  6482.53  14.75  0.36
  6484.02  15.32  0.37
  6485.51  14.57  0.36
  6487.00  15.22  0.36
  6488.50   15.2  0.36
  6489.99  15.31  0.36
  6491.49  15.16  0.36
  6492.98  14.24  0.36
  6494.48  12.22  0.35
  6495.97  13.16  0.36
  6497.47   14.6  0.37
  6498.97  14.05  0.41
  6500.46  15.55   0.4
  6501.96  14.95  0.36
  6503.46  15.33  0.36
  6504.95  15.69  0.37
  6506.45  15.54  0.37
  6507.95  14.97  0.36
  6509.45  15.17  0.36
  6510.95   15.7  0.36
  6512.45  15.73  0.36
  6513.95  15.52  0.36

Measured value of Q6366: -1.2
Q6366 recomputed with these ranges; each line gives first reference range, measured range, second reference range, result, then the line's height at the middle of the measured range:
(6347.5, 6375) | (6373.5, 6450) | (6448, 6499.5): 0.63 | 15.1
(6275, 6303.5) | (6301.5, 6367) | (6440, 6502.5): -0.26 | 14.9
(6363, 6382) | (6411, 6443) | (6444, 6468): 0.46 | 15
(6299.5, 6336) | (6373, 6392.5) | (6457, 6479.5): -0.49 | 14.9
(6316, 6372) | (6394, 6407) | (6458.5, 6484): -0.11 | 15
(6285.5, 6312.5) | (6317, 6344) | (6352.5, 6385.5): 0.53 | 15.2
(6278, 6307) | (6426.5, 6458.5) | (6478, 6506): 0.18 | 14.9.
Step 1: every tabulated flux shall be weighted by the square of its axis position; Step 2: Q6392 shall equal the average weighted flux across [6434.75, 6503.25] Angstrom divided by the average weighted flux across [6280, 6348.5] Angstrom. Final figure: 1.0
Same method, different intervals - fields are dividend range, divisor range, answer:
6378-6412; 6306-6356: 1.02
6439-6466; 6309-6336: 1.03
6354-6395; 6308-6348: 1.03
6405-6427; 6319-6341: 1.02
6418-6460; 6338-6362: 1.01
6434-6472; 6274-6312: 1.03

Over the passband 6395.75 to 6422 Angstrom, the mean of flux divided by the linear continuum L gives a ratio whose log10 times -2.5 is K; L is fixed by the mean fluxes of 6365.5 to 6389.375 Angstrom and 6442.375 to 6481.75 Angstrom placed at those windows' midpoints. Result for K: 0.02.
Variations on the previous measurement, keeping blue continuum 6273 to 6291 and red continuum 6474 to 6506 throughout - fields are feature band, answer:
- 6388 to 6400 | 0.003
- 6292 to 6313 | 0.008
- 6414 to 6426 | -0.011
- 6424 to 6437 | -0.007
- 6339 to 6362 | -0.008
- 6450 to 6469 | 0.017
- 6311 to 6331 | 0.014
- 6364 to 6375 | -0.042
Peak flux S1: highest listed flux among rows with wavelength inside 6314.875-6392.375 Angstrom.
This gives 16.42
